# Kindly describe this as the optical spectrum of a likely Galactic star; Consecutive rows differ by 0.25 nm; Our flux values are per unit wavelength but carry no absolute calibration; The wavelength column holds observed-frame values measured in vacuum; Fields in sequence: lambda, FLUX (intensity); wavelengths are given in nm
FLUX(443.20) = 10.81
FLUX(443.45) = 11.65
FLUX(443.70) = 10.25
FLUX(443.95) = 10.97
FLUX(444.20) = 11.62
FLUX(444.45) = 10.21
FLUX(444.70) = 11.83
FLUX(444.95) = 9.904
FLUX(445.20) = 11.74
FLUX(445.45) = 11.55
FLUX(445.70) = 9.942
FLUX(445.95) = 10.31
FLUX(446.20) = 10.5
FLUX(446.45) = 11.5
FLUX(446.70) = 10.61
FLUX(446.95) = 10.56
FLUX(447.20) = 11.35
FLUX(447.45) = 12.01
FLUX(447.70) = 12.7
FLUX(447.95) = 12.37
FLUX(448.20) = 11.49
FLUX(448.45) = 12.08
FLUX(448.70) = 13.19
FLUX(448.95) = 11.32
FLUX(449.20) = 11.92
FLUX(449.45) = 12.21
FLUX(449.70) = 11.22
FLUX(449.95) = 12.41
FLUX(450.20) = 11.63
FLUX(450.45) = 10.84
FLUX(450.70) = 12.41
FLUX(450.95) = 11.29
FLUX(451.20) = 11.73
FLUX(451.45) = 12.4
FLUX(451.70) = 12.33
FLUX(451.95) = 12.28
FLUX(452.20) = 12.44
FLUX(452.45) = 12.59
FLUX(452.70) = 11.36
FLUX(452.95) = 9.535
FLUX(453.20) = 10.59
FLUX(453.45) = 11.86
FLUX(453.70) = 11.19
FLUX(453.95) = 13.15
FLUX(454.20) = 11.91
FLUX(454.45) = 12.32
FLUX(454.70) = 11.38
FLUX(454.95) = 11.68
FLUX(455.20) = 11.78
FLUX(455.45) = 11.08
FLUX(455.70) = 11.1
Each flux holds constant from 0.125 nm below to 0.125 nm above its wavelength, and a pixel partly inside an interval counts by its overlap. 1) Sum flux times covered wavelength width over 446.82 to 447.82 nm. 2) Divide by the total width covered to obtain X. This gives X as 11.6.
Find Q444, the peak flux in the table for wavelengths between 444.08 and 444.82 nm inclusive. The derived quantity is 11.83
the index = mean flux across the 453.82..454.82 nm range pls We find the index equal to 12.2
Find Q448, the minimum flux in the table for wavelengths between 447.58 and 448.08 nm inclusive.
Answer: 12.37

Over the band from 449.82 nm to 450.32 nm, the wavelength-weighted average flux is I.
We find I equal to 12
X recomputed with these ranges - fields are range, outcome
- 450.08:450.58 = 11.2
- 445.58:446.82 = 10.6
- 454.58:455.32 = 11.6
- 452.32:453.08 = 11.2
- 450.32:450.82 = 11.6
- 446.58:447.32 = 10.8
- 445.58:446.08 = 10.1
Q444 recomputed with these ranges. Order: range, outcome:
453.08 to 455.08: 13.15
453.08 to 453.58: 11.86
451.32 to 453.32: 12.59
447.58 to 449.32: 13.19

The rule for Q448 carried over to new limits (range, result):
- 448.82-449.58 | 11.32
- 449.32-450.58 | 10.84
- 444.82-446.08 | 9.904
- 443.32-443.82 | 10.25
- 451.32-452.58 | 12.28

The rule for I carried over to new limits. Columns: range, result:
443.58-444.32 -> 10.9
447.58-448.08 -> 12.5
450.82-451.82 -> 11.9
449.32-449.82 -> 11.7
